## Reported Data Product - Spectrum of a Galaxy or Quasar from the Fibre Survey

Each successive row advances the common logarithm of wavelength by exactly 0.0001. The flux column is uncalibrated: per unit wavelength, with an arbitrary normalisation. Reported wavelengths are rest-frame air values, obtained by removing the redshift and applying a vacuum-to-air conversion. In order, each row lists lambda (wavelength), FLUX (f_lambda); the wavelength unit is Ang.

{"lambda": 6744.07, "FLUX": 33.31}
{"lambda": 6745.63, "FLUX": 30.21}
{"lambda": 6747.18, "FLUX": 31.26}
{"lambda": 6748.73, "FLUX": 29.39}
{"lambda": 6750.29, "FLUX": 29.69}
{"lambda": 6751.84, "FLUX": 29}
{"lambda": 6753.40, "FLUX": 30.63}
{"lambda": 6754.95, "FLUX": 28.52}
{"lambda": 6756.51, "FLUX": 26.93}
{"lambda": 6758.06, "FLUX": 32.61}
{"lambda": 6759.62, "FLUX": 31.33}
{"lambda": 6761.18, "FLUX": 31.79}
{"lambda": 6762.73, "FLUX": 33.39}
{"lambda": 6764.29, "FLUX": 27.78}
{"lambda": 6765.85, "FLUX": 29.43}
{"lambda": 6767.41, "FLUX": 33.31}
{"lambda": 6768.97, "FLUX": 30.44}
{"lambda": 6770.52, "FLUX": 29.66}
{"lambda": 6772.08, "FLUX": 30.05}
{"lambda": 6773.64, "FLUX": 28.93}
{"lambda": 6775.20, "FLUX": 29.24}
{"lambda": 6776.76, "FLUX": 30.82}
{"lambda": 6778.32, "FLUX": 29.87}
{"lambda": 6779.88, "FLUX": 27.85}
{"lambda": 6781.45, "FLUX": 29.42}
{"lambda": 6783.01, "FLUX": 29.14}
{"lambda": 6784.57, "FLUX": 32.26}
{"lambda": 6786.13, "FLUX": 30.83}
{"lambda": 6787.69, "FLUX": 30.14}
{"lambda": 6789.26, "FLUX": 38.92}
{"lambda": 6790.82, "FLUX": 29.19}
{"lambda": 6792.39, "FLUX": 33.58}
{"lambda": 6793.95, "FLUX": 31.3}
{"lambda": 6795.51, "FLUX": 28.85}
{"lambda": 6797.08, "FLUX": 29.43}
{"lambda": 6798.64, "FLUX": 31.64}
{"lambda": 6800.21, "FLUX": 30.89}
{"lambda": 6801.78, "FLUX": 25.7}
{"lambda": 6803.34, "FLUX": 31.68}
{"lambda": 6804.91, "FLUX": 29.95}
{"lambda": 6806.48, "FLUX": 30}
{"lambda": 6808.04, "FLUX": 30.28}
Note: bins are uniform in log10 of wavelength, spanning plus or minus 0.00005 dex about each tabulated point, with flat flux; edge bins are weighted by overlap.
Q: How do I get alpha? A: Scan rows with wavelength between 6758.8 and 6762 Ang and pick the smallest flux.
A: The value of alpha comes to 31.33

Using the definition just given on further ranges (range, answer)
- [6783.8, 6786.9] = 30.83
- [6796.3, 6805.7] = 25.7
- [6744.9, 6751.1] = 29.39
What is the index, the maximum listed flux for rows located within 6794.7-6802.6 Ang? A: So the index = 31.64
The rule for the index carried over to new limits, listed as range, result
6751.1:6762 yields 32.61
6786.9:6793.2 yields 38.92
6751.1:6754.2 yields 30.63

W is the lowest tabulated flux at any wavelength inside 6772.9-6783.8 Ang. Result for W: 27.85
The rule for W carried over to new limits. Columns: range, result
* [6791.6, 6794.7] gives 31.3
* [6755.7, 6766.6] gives 26.93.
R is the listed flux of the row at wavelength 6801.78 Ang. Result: 25.7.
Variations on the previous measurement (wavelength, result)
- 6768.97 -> 30.44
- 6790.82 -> 29.19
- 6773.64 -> 28.93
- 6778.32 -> 29.87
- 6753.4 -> 30.63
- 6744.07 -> 33.31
